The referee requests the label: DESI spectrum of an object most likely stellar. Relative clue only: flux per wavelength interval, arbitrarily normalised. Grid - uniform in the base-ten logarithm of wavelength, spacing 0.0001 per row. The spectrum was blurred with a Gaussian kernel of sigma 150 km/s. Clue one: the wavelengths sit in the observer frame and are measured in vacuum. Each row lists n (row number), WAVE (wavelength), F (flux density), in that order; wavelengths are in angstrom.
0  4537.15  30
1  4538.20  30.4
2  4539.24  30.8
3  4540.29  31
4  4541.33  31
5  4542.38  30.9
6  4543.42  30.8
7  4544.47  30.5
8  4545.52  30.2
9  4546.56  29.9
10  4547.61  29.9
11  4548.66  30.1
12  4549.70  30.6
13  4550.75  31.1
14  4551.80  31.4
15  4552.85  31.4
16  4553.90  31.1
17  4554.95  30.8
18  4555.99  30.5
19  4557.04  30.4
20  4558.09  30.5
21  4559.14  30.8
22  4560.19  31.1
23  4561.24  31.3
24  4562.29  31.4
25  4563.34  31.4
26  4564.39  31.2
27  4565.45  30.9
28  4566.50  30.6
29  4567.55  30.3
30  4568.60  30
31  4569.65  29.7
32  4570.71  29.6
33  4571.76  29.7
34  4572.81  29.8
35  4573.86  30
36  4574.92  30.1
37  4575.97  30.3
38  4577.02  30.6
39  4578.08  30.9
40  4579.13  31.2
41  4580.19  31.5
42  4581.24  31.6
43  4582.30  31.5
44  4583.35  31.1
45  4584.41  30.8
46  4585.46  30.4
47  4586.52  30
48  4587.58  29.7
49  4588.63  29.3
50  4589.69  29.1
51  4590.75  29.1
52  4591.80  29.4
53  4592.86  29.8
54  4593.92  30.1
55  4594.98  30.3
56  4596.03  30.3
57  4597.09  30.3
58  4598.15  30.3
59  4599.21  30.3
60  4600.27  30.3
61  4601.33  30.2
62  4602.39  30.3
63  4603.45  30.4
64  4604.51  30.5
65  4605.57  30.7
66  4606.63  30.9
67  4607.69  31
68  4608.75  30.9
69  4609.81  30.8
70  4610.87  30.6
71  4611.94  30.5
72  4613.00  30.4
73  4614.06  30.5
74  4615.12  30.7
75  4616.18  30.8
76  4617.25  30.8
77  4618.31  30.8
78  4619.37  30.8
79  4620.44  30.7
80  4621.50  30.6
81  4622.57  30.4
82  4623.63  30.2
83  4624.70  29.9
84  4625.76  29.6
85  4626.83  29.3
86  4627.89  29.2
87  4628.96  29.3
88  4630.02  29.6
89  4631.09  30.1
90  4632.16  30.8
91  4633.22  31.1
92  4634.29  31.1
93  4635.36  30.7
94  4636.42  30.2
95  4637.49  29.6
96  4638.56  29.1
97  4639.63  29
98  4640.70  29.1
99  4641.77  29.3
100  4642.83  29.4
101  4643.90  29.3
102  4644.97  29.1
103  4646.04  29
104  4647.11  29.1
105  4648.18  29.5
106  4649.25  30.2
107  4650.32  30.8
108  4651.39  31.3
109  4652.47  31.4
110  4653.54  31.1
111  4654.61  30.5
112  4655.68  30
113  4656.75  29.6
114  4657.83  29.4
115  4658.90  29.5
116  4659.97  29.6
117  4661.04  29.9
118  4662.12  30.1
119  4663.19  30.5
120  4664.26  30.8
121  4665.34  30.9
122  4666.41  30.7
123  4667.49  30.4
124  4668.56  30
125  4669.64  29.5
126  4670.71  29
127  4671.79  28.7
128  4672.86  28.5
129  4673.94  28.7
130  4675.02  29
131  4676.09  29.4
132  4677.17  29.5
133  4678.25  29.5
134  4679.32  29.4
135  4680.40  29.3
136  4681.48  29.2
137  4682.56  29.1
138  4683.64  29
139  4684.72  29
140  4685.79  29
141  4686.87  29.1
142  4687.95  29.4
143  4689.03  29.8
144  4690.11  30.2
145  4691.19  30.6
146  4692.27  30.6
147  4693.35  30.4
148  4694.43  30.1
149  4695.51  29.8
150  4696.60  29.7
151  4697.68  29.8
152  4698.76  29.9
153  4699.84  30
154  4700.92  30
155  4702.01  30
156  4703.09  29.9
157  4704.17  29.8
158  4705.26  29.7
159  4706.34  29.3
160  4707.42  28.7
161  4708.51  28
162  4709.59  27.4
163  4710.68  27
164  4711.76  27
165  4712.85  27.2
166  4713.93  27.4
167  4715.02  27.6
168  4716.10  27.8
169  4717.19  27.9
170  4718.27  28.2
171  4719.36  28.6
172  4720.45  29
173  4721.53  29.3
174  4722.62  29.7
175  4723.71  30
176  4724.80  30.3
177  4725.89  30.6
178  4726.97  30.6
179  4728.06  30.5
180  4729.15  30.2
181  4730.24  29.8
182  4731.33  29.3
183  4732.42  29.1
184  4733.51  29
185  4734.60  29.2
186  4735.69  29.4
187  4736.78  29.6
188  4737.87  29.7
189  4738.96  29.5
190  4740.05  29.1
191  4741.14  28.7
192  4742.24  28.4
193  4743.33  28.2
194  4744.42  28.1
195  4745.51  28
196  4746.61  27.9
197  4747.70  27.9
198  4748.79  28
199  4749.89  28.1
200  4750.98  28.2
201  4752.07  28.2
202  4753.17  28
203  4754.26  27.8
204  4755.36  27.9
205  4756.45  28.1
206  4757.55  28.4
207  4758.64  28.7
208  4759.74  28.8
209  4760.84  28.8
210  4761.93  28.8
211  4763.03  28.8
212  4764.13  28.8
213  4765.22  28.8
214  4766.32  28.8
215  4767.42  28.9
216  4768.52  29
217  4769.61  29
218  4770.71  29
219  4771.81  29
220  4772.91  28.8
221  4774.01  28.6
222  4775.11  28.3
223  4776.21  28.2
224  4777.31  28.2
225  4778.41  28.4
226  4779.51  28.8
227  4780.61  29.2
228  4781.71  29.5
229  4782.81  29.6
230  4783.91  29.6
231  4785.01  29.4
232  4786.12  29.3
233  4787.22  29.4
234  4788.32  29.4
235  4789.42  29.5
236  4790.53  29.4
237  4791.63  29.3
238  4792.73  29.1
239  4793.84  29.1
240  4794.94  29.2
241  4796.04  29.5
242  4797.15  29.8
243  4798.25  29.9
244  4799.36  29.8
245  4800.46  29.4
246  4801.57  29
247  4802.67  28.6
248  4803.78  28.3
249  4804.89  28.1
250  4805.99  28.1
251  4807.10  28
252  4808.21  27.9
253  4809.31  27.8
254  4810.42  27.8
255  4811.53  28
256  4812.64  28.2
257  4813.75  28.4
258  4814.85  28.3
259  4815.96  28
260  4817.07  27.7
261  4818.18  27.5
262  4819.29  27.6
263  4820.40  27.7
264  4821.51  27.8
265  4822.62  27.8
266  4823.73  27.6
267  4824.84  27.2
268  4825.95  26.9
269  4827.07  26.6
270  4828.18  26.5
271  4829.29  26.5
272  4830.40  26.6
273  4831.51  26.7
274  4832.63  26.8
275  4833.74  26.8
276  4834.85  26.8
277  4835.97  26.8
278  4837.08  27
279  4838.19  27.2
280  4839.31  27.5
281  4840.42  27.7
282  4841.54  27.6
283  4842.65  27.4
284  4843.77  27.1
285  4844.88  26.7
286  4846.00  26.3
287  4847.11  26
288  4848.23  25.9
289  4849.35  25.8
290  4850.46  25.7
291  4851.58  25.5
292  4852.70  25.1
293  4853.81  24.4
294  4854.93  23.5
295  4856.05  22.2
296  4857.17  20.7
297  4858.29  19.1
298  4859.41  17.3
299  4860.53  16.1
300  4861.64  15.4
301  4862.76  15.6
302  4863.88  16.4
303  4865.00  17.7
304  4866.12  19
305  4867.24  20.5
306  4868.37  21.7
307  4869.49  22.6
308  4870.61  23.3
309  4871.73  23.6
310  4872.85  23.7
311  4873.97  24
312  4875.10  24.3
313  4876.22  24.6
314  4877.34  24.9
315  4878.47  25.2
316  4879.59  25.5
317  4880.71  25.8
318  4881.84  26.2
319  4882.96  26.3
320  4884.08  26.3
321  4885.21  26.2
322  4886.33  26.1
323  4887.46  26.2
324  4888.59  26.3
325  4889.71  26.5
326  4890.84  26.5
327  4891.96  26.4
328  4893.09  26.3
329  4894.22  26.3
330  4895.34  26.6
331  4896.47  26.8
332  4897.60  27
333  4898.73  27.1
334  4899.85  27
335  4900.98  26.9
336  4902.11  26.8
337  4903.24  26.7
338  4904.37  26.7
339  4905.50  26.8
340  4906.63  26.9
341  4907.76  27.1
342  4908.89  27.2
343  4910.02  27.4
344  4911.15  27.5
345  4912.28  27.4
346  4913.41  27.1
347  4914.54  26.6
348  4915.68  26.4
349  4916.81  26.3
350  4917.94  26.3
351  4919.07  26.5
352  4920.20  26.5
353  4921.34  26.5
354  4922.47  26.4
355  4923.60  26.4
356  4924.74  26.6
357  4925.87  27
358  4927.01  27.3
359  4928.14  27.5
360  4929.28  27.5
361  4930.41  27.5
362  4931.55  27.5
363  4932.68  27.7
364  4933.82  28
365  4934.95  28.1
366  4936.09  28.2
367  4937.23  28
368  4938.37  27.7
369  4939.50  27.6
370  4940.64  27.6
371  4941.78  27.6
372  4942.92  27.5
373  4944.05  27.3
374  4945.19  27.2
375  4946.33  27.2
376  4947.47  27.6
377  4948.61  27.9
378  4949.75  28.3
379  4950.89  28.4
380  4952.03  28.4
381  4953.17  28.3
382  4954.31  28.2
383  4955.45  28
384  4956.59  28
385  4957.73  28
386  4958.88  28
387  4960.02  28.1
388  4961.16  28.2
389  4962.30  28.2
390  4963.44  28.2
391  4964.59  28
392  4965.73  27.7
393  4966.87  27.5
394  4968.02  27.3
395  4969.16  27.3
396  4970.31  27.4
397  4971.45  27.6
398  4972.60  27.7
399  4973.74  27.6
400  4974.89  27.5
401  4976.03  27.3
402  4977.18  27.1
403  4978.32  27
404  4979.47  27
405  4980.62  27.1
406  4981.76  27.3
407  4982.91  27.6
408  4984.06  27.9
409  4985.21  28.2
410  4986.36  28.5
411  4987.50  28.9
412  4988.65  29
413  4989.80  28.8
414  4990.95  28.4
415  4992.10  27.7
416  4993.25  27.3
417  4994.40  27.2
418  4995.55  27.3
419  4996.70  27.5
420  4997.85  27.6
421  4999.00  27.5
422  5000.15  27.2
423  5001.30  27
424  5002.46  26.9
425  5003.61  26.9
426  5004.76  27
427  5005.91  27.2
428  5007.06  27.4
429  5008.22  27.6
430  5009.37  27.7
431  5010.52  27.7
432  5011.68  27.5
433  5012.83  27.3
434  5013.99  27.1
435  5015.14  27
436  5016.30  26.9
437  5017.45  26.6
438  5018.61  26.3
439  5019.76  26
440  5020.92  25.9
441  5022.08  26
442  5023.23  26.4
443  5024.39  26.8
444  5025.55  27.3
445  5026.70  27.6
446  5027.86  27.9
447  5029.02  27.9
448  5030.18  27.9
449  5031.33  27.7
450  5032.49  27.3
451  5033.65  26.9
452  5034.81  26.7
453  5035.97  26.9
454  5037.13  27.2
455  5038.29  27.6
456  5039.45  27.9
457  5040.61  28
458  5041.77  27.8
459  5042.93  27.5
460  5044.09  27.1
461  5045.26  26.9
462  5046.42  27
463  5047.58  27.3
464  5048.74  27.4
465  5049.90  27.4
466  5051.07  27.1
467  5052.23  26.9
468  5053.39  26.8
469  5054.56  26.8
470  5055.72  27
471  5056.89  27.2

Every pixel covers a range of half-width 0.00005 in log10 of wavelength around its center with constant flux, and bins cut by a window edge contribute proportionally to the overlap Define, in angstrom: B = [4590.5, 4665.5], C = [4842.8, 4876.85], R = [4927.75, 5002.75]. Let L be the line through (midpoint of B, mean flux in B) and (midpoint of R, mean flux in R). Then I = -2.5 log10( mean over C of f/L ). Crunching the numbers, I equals 0.26 mag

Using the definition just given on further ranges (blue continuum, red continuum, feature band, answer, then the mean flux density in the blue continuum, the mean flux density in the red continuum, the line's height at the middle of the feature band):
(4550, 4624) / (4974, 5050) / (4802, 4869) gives 0.134 mag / 30.5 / 27.4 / 28.7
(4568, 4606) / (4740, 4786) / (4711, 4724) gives 0.029 mag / 30.3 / 28.6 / 29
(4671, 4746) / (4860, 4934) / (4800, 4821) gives -0.041 mag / 29.2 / 25.3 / 27.1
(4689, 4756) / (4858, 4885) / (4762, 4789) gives -0.096 mag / 29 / 22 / 26.5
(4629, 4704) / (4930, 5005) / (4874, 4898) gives 0.093 mag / 29.8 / 27.7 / 28.3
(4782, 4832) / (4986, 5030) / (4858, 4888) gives 0.243 mag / 28.4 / 27.3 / 28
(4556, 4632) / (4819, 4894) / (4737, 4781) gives -0.068 mag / 30.4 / 24.7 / 26.8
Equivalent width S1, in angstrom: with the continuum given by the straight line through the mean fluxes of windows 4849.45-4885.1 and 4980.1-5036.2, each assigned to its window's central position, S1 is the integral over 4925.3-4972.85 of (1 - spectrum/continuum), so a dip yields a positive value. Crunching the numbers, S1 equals -4.7 angstrom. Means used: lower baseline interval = 22.4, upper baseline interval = 27.4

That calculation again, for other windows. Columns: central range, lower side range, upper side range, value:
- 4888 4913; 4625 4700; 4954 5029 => 1.1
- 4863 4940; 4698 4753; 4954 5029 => 5.7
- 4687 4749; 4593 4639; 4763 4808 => 0.8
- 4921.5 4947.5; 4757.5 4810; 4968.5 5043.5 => 0.4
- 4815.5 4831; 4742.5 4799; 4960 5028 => 0.6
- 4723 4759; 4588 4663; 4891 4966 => 0.2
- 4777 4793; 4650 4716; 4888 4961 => -0.4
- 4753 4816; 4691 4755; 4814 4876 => -4.7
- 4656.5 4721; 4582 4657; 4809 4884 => -1.6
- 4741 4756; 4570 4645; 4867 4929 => 0.1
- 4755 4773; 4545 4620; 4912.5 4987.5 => 0.2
